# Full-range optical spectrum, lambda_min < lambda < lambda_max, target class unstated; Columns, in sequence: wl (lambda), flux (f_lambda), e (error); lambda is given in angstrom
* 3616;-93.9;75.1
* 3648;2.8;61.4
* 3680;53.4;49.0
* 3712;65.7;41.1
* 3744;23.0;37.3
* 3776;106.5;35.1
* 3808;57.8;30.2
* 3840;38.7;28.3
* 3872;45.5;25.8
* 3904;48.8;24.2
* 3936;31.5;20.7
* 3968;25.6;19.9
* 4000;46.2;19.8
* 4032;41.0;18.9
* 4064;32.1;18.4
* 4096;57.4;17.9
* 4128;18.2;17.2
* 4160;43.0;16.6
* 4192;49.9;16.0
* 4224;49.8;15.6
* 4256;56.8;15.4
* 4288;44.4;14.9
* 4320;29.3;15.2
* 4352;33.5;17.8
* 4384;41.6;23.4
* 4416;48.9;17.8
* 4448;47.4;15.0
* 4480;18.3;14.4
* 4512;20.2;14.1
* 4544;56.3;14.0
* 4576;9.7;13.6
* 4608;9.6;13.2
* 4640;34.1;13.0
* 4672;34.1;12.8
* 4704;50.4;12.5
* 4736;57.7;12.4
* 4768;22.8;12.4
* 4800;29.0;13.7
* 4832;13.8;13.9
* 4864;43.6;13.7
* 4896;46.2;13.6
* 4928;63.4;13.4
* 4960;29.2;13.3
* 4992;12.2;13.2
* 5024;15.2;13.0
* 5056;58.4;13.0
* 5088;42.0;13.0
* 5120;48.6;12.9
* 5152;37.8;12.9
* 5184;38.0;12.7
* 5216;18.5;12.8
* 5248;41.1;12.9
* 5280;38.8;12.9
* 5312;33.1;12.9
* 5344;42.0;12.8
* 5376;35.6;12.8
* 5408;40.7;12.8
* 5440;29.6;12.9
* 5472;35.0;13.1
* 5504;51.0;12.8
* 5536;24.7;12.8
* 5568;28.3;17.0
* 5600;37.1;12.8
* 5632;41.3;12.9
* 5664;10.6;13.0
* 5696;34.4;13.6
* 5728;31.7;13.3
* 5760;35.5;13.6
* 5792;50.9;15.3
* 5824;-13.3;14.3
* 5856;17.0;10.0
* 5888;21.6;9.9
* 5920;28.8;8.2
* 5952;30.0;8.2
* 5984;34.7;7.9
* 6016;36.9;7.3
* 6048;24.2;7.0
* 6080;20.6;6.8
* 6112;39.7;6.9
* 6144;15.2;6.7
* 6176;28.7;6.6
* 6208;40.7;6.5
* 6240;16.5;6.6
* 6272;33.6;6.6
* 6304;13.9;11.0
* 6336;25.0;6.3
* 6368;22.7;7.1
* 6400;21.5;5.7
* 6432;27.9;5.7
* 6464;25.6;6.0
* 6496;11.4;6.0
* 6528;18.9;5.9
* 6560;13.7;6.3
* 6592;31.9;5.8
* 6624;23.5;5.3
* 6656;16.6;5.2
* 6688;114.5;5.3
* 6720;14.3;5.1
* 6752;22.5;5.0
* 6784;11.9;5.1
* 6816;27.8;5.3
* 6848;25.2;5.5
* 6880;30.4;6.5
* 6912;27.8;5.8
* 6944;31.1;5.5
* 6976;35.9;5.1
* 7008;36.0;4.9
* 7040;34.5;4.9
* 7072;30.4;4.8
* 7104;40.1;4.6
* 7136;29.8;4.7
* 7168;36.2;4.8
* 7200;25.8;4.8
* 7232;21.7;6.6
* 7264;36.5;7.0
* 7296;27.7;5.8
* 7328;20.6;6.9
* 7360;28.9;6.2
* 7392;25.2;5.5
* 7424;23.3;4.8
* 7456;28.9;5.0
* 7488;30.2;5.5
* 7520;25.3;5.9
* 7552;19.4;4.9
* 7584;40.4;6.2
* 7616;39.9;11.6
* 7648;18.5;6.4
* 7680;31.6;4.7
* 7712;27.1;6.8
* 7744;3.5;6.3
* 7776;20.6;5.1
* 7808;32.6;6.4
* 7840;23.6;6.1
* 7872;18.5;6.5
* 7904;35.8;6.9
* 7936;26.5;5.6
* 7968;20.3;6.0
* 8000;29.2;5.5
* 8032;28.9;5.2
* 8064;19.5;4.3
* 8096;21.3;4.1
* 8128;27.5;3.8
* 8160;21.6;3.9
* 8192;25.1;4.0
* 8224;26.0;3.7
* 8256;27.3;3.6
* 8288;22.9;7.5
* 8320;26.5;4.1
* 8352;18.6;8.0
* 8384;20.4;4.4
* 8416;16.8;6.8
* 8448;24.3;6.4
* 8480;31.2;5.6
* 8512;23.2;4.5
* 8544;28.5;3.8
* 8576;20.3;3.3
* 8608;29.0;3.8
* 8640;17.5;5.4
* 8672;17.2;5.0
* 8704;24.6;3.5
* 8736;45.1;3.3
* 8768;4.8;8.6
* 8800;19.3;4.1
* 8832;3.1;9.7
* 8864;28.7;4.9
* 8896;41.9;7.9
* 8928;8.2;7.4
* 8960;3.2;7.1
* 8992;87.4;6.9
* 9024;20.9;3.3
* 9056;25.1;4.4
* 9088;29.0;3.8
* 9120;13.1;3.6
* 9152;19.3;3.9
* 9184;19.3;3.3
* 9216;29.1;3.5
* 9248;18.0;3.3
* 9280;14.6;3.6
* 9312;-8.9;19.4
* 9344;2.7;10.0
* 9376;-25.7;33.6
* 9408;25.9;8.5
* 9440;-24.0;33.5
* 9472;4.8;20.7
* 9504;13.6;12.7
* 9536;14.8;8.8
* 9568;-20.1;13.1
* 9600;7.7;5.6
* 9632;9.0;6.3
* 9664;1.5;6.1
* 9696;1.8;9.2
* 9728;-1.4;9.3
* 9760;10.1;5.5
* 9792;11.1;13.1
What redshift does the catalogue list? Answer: 0.80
